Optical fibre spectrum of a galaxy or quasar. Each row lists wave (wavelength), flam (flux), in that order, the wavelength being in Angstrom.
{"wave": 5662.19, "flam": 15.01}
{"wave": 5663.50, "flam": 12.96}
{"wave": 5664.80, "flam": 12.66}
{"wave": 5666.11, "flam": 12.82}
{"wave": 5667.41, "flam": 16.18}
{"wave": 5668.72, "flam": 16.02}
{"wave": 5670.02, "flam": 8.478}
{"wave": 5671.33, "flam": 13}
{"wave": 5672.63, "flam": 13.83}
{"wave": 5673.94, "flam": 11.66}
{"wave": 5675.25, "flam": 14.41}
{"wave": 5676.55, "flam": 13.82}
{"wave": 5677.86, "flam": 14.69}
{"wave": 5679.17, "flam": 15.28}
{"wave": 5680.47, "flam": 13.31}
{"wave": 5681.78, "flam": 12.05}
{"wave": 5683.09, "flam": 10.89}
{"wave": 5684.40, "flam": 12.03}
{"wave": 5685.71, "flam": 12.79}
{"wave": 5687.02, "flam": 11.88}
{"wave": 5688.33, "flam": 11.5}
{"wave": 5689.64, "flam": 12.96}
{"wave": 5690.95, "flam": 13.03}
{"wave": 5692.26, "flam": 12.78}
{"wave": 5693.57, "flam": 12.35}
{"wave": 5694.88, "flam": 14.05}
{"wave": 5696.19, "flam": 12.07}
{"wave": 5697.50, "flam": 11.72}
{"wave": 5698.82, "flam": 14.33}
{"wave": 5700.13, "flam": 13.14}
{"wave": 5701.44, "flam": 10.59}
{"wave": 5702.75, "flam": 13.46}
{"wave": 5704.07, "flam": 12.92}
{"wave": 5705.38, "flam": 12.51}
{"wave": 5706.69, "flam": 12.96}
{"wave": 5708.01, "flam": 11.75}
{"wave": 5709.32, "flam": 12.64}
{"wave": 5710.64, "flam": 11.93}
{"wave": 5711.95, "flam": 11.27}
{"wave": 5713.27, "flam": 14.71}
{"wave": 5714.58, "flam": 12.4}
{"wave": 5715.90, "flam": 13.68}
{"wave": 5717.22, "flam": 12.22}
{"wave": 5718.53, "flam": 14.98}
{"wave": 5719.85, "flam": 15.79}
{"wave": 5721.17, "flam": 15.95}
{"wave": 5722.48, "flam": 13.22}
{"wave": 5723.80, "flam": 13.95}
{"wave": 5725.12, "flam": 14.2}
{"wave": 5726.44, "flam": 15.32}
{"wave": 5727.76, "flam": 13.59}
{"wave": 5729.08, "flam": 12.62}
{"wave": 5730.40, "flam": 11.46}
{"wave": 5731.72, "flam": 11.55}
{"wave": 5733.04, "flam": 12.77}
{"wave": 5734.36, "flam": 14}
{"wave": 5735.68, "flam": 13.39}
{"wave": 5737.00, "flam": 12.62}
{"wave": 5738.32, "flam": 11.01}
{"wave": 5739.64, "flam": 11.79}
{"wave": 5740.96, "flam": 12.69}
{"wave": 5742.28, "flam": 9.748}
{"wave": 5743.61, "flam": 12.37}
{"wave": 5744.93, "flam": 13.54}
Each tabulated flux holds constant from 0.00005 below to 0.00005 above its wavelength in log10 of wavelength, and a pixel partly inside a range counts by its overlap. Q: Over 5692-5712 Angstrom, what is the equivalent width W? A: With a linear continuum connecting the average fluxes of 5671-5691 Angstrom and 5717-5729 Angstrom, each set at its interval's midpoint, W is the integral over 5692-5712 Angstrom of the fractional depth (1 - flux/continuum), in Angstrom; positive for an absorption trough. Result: 1.6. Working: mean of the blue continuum 12.9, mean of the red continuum 14.4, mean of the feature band 12.6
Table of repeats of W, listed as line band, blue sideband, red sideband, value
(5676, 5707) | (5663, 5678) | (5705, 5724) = 1.3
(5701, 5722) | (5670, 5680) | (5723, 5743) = -0.3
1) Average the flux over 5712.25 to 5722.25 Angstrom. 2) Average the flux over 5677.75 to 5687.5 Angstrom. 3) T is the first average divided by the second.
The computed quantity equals 1.1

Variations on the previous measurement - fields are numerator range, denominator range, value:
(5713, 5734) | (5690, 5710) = 1.07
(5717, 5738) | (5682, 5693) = 1.11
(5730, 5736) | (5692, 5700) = 0.98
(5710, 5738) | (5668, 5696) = 1.04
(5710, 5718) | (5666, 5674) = 0.96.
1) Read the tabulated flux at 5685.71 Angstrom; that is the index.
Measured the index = 12.79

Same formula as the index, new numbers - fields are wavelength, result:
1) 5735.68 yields 13.39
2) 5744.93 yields 13.54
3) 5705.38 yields 12.51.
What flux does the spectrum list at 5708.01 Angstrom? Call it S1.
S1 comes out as 11.75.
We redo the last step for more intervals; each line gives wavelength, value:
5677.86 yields 14.69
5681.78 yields 12.05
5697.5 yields 11.72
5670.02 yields 8.478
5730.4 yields 11.46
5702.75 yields 13.46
